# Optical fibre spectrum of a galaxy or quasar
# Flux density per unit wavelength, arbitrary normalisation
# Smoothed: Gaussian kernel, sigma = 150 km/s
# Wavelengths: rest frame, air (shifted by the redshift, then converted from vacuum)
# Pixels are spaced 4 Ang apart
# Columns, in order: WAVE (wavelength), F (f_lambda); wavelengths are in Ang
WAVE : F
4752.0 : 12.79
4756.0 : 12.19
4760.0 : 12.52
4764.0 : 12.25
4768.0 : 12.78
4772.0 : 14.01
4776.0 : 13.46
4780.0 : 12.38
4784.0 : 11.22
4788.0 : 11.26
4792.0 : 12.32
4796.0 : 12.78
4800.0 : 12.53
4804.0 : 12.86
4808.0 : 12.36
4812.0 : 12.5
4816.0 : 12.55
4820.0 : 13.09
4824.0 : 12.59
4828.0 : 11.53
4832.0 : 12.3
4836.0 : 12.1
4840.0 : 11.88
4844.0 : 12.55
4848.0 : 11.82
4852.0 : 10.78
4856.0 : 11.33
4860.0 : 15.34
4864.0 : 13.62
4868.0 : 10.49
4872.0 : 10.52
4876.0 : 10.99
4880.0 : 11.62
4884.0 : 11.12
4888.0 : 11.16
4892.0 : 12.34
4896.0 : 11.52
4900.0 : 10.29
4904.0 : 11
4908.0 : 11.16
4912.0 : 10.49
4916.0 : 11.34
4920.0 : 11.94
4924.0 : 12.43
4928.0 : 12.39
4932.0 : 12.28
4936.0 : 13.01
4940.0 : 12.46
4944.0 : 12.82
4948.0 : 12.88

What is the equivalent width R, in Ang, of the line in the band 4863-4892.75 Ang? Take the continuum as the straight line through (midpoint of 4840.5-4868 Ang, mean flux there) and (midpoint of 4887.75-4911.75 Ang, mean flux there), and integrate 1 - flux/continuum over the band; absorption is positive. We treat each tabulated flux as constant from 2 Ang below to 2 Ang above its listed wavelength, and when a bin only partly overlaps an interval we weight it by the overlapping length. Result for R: 0.98 Ang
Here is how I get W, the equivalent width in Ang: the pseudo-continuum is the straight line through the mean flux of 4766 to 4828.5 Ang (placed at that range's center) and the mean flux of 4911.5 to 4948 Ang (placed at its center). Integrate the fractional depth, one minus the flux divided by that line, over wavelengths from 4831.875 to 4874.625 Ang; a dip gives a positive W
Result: 1.3 Ang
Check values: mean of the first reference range 12.5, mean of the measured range 12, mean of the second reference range 12.2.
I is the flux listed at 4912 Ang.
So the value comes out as 10.49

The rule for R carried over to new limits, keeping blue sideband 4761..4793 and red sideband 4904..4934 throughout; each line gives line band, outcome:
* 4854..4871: -0.82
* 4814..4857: 0.27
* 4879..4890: 0.55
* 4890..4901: 0.30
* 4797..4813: -0.35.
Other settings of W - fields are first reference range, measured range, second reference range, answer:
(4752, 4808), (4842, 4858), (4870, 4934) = 0.4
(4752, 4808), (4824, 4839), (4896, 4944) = 0.2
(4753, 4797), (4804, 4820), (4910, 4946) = -0.3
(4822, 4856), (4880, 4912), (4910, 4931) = 1.6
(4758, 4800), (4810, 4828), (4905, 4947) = -0.3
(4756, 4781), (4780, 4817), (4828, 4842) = 0.6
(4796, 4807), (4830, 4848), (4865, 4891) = -0.4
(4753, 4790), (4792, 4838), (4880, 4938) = -1.0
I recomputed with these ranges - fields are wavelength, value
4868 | 10.49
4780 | 12.38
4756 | 12.19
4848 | 11.82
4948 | 12.88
